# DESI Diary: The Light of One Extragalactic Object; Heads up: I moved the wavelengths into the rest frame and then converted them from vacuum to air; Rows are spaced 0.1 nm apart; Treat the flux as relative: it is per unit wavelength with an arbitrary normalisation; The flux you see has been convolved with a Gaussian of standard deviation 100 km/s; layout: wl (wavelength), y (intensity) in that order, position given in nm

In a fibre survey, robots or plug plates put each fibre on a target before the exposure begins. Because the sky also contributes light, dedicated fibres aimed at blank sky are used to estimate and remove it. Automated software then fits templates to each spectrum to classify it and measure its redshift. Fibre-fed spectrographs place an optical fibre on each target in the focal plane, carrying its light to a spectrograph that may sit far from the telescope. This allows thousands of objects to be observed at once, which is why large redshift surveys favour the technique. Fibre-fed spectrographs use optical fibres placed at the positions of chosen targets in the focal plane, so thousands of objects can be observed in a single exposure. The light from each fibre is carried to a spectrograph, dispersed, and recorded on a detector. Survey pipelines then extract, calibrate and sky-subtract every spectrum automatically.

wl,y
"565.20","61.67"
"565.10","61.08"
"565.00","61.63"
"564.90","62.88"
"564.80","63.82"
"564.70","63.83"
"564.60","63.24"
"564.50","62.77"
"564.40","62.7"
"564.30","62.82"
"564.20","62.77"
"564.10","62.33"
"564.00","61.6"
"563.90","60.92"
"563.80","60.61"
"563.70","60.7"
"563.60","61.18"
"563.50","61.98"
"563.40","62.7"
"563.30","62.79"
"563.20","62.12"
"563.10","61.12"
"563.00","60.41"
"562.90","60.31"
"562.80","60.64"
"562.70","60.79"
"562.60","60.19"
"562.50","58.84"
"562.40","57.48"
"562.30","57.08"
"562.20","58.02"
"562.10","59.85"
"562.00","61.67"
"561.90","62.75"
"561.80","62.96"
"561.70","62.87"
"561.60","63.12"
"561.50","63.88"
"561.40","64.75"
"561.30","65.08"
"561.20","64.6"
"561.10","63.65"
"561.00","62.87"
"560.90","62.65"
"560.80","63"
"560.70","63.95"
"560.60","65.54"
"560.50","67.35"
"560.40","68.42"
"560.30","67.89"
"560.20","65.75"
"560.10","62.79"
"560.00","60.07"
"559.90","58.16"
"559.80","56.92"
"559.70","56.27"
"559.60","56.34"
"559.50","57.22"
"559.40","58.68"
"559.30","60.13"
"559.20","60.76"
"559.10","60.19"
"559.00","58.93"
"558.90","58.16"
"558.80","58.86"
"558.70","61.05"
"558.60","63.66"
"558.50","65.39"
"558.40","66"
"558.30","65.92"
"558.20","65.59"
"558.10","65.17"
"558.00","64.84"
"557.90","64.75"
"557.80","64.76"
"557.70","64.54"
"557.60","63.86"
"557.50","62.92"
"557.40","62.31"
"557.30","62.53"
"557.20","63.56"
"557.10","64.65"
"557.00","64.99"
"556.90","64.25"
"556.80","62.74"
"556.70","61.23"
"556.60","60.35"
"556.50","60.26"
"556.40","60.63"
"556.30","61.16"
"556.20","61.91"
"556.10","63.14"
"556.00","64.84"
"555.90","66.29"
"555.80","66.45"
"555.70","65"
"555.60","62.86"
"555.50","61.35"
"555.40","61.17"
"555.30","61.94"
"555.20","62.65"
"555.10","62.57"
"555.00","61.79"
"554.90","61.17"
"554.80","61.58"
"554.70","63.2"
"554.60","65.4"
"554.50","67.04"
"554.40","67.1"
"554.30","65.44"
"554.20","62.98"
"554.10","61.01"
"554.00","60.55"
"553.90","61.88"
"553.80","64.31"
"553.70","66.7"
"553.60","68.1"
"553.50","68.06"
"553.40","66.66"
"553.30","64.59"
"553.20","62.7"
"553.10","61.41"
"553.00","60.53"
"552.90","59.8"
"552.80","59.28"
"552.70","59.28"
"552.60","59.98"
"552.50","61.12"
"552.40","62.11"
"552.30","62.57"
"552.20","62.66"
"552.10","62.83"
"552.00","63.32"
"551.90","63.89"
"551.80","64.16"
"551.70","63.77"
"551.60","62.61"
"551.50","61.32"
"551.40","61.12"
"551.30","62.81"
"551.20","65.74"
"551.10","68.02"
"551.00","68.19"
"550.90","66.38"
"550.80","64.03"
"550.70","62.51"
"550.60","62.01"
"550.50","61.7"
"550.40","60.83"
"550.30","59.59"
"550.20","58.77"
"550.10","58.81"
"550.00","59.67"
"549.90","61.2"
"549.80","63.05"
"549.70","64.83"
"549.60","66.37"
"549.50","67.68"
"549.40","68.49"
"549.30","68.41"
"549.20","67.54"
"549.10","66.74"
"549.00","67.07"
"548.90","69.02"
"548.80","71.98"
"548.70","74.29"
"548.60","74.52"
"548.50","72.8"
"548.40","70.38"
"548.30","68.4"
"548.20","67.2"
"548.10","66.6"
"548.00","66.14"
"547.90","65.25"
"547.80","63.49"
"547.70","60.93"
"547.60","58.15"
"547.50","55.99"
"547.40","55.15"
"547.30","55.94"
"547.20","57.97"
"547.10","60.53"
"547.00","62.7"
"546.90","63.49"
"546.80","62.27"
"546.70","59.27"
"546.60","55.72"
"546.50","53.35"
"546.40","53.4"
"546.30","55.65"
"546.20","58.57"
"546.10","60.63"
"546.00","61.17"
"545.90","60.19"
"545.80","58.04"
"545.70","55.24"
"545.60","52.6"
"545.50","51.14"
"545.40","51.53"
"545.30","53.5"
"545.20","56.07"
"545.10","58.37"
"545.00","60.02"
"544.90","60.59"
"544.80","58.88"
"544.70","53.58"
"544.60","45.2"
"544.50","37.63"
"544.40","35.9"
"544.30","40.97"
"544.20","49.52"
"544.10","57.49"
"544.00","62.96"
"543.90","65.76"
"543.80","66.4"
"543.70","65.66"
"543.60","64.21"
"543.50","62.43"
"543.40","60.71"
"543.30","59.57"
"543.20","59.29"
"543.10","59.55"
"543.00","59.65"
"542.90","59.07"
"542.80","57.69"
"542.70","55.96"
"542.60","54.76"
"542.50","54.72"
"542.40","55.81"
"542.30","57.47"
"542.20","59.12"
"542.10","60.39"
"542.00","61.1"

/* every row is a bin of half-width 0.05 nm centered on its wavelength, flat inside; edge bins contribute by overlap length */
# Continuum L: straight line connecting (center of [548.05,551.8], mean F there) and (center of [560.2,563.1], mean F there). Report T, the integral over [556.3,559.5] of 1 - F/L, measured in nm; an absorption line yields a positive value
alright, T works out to 0.05 nm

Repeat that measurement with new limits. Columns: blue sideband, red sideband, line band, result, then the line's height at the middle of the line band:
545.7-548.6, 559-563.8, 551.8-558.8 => -0.21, 61.4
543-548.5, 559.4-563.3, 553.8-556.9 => -0.13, 60.4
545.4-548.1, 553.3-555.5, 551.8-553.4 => 0.02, 62.6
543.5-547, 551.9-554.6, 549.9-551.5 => -0.04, 61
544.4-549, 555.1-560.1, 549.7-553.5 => -0.11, 60.8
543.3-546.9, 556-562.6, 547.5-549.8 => -0.37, 57.8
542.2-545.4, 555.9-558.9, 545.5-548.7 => -0.16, 58.1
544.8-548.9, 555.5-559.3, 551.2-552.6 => -0.02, 61.9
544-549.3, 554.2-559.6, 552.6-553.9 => -0.04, 61.6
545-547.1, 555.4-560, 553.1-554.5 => -0.09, 60.5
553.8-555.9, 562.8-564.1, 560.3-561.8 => -0.06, 61.9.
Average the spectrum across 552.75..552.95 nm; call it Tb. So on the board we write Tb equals 59.5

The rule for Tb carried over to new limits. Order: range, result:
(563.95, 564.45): 62.4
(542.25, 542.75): 55.7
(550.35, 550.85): 62.2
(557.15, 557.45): 62.8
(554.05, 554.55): 64.7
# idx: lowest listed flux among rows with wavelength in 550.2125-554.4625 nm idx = 59.28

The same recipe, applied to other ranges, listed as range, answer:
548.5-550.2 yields 58.77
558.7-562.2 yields 56.27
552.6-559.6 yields 56.34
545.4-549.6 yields 51.14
